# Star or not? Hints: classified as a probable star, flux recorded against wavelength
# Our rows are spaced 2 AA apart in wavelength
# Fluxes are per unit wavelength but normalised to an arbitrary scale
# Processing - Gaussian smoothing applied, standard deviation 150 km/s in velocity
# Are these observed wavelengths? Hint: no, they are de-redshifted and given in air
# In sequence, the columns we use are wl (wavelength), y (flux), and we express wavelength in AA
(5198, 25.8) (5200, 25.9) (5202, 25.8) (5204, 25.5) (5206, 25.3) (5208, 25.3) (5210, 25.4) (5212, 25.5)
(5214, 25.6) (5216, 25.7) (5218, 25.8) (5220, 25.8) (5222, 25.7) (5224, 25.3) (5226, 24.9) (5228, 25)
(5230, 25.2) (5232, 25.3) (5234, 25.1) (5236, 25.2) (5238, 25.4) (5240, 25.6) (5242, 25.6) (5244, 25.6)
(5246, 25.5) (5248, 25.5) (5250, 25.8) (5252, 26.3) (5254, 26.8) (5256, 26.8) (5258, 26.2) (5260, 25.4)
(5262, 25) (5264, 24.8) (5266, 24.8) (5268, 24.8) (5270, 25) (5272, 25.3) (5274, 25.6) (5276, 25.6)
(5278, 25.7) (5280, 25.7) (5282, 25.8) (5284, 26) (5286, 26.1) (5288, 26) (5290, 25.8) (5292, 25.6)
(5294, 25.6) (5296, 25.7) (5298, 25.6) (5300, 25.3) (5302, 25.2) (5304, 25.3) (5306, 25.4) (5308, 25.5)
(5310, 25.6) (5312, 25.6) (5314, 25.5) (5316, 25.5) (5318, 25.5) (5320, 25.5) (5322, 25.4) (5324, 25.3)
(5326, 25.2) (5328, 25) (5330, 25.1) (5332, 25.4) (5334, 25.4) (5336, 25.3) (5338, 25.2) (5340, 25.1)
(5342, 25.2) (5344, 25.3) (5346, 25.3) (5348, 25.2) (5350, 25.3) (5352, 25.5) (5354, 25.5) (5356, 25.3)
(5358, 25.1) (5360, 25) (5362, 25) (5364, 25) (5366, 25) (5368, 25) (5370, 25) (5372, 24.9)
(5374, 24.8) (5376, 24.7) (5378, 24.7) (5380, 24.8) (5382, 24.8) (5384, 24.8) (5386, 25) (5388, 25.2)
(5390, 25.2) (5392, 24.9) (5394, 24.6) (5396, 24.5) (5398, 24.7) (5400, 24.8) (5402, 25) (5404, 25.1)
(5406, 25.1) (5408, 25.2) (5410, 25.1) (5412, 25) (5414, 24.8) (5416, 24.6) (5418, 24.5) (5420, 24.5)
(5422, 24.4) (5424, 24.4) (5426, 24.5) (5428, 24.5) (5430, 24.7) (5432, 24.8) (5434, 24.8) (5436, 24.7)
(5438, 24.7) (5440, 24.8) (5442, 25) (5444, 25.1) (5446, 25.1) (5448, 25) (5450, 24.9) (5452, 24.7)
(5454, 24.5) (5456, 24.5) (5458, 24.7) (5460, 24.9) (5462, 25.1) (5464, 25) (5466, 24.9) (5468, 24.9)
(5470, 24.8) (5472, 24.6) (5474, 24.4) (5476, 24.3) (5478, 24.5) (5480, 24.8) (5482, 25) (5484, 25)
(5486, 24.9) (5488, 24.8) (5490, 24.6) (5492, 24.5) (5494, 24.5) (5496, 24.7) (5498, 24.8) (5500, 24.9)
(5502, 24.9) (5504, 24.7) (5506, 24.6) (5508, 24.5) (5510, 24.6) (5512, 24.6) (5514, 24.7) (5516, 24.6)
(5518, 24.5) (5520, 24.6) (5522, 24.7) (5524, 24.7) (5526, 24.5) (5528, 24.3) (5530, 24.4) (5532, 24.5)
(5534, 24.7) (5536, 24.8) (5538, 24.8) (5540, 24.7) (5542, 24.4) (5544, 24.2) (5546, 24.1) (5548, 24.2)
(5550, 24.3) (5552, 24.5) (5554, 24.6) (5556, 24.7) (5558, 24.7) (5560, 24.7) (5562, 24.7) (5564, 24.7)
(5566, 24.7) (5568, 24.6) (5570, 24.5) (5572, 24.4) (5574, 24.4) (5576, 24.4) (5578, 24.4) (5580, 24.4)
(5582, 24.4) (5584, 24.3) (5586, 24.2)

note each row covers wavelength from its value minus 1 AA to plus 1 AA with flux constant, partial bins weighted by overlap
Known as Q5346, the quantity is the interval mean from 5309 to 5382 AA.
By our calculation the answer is 25.2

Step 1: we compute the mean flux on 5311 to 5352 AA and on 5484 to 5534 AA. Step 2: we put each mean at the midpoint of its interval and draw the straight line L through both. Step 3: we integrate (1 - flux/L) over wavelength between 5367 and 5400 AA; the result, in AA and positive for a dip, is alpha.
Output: 0.4 AA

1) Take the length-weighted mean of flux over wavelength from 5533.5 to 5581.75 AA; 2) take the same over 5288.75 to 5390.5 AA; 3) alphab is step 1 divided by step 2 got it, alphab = 0.97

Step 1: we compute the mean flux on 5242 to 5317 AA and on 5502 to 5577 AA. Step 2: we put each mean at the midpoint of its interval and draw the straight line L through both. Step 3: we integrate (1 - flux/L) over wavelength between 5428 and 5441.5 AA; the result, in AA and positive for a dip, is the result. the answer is 0.1 AA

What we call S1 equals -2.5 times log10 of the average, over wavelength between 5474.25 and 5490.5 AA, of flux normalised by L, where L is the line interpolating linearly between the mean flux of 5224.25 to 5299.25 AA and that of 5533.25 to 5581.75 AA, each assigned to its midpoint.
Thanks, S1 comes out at 0.003 mag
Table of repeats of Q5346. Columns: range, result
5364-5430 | 24.8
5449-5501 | 24.7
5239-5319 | 25.6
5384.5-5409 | 24.9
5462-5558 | 24.6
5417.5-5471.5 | 24.8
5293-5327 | 25.5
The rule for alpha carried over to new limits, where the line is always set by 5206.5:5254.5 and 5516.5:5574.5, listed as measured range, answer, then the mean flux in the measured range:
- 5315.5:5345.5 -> -0.10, 25.3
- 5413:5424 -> 0.17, 24.5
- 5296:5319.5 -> -0.17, 25.5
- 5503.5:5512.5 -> 0.02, 24.6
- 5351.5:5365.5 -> -0.03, 25.2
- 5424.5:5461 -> 0.14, 24.8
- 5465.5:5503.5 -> 0.01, 24.7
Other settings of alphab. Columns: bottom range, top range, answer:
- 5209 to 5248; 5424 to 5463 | 0.97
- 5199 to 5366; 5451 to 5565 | 0.97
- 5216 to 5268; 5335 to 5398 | 0.98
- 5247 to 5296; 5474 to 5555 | 0.96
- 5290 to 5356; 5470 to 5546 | 0.97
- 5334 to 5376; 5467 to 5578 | 0.98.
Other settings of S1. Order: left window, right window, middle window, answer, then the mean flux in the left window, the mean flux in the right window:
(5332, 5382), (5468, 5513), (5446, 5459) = 0.003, 25.1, 24.7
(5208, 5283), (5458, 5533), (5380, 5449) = 0.006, 25.5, 24.7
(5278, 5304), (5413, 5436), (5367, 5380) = 0.007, 25.7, 24.6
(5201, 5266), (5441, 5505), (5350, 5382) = 0.004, 25.5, 24.8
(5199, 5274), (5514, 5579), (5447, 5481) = 0.002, 25.5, 24.5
